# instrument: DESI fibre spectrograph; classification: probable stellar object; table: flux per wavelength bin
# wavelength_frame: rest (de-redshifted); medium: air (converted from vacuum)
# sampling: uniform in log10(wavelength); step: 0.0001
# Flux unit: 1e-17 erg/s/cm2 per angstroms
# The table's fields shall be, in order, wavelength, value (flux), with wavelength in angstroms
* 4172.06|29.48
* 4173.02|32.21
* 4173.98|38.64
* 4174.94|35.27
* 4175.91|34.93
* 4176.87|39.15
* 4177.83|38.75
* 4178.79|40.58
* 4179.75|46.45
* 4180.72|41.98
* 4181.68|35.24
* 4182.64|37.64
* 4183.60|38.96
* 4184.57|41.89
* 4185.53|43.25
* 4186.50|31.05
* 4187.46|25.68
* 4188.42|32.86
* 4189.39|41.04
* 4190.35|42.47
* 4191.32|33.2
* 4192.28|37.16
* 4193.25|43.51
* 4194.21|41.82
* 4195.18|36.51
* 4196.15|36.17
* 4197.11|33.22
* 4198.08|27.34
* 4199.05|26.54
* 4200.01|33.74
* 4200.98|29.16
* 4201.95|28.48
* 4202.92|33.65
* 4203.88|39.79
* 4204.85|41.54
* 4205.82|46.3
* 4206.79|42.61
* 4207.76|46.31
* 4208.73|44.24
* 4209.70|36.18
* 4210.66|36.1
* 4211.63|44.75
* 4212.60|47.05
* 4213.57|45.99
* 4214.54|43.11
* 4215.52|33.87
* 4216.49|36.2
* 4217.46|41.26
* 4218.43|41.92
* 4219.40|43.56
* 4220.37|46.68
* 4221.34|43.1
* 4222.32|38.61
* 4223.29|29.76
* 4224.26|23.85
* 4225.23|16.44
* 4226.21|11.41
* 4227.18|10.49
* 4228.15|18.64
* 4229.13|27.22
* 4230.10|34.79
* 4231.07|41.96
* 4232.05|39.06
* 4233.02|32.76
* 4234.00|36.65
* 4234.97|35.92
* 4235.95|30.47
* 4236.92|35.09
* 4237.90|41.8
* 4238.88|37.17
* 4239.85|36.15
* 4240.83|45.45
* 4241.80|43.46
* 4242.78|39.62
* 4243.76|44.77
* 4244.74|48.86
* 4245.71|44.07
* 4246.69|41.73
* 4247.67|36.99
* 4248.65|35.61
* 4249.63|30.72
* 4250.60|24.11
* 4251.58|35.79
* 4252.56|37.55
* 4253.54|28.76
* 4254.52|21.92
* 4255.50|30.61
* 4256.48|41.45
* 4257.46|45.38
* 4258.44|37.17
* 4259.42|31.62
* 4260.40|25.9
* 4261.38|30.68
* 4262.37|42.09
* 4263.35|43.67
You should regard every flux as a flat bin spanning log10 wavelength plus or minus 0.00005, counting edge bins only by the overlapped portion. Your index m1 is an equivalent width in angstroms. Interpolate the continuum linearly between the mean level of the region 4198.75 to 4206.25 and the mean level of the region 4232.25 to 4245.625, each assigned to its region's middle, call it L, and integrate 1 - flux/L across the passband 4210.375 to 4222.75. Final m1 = -1.7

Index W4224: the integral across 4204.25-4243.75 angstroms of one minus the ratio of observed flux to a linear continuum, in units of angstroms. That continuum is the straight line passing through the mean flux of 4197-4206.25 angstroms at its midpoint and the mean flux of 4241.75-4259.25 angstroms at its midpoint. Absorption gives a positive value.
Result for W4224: -1.8 angstroms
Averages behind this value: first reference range 33.9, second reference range 36.9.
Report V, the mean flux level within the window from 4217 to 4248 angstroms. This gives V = 35.6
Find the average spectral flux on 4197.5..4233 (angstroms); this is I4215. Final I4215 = 35.3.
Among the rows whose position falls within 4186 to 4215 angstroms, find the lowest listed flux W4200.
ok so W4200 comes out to 25.68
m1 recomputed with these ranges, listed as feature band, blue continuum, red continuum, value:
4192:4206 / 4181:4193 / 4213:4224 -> 0.99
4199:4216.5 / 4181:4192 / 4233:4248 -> -0.53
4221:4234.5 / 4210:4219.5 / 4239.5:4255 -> 3.69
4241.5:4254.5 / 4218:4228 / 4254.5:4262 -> -1.76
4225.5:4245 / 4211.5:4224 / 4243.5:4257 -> 1.88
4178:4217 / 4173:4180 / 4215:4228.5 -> -3.51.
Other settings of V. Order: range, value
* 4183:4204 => 35.3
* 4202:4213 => 41.1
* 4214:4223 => 40.7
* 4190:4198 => 37.4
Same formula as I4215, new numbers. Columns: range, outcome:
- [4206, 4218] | 41.6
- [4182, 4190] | 36.6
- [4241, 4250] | 40.9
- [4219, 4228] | 28.8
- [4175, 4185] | 39.3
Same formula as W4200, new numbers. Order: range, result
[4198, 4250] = 10.49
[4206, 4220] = 33.87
